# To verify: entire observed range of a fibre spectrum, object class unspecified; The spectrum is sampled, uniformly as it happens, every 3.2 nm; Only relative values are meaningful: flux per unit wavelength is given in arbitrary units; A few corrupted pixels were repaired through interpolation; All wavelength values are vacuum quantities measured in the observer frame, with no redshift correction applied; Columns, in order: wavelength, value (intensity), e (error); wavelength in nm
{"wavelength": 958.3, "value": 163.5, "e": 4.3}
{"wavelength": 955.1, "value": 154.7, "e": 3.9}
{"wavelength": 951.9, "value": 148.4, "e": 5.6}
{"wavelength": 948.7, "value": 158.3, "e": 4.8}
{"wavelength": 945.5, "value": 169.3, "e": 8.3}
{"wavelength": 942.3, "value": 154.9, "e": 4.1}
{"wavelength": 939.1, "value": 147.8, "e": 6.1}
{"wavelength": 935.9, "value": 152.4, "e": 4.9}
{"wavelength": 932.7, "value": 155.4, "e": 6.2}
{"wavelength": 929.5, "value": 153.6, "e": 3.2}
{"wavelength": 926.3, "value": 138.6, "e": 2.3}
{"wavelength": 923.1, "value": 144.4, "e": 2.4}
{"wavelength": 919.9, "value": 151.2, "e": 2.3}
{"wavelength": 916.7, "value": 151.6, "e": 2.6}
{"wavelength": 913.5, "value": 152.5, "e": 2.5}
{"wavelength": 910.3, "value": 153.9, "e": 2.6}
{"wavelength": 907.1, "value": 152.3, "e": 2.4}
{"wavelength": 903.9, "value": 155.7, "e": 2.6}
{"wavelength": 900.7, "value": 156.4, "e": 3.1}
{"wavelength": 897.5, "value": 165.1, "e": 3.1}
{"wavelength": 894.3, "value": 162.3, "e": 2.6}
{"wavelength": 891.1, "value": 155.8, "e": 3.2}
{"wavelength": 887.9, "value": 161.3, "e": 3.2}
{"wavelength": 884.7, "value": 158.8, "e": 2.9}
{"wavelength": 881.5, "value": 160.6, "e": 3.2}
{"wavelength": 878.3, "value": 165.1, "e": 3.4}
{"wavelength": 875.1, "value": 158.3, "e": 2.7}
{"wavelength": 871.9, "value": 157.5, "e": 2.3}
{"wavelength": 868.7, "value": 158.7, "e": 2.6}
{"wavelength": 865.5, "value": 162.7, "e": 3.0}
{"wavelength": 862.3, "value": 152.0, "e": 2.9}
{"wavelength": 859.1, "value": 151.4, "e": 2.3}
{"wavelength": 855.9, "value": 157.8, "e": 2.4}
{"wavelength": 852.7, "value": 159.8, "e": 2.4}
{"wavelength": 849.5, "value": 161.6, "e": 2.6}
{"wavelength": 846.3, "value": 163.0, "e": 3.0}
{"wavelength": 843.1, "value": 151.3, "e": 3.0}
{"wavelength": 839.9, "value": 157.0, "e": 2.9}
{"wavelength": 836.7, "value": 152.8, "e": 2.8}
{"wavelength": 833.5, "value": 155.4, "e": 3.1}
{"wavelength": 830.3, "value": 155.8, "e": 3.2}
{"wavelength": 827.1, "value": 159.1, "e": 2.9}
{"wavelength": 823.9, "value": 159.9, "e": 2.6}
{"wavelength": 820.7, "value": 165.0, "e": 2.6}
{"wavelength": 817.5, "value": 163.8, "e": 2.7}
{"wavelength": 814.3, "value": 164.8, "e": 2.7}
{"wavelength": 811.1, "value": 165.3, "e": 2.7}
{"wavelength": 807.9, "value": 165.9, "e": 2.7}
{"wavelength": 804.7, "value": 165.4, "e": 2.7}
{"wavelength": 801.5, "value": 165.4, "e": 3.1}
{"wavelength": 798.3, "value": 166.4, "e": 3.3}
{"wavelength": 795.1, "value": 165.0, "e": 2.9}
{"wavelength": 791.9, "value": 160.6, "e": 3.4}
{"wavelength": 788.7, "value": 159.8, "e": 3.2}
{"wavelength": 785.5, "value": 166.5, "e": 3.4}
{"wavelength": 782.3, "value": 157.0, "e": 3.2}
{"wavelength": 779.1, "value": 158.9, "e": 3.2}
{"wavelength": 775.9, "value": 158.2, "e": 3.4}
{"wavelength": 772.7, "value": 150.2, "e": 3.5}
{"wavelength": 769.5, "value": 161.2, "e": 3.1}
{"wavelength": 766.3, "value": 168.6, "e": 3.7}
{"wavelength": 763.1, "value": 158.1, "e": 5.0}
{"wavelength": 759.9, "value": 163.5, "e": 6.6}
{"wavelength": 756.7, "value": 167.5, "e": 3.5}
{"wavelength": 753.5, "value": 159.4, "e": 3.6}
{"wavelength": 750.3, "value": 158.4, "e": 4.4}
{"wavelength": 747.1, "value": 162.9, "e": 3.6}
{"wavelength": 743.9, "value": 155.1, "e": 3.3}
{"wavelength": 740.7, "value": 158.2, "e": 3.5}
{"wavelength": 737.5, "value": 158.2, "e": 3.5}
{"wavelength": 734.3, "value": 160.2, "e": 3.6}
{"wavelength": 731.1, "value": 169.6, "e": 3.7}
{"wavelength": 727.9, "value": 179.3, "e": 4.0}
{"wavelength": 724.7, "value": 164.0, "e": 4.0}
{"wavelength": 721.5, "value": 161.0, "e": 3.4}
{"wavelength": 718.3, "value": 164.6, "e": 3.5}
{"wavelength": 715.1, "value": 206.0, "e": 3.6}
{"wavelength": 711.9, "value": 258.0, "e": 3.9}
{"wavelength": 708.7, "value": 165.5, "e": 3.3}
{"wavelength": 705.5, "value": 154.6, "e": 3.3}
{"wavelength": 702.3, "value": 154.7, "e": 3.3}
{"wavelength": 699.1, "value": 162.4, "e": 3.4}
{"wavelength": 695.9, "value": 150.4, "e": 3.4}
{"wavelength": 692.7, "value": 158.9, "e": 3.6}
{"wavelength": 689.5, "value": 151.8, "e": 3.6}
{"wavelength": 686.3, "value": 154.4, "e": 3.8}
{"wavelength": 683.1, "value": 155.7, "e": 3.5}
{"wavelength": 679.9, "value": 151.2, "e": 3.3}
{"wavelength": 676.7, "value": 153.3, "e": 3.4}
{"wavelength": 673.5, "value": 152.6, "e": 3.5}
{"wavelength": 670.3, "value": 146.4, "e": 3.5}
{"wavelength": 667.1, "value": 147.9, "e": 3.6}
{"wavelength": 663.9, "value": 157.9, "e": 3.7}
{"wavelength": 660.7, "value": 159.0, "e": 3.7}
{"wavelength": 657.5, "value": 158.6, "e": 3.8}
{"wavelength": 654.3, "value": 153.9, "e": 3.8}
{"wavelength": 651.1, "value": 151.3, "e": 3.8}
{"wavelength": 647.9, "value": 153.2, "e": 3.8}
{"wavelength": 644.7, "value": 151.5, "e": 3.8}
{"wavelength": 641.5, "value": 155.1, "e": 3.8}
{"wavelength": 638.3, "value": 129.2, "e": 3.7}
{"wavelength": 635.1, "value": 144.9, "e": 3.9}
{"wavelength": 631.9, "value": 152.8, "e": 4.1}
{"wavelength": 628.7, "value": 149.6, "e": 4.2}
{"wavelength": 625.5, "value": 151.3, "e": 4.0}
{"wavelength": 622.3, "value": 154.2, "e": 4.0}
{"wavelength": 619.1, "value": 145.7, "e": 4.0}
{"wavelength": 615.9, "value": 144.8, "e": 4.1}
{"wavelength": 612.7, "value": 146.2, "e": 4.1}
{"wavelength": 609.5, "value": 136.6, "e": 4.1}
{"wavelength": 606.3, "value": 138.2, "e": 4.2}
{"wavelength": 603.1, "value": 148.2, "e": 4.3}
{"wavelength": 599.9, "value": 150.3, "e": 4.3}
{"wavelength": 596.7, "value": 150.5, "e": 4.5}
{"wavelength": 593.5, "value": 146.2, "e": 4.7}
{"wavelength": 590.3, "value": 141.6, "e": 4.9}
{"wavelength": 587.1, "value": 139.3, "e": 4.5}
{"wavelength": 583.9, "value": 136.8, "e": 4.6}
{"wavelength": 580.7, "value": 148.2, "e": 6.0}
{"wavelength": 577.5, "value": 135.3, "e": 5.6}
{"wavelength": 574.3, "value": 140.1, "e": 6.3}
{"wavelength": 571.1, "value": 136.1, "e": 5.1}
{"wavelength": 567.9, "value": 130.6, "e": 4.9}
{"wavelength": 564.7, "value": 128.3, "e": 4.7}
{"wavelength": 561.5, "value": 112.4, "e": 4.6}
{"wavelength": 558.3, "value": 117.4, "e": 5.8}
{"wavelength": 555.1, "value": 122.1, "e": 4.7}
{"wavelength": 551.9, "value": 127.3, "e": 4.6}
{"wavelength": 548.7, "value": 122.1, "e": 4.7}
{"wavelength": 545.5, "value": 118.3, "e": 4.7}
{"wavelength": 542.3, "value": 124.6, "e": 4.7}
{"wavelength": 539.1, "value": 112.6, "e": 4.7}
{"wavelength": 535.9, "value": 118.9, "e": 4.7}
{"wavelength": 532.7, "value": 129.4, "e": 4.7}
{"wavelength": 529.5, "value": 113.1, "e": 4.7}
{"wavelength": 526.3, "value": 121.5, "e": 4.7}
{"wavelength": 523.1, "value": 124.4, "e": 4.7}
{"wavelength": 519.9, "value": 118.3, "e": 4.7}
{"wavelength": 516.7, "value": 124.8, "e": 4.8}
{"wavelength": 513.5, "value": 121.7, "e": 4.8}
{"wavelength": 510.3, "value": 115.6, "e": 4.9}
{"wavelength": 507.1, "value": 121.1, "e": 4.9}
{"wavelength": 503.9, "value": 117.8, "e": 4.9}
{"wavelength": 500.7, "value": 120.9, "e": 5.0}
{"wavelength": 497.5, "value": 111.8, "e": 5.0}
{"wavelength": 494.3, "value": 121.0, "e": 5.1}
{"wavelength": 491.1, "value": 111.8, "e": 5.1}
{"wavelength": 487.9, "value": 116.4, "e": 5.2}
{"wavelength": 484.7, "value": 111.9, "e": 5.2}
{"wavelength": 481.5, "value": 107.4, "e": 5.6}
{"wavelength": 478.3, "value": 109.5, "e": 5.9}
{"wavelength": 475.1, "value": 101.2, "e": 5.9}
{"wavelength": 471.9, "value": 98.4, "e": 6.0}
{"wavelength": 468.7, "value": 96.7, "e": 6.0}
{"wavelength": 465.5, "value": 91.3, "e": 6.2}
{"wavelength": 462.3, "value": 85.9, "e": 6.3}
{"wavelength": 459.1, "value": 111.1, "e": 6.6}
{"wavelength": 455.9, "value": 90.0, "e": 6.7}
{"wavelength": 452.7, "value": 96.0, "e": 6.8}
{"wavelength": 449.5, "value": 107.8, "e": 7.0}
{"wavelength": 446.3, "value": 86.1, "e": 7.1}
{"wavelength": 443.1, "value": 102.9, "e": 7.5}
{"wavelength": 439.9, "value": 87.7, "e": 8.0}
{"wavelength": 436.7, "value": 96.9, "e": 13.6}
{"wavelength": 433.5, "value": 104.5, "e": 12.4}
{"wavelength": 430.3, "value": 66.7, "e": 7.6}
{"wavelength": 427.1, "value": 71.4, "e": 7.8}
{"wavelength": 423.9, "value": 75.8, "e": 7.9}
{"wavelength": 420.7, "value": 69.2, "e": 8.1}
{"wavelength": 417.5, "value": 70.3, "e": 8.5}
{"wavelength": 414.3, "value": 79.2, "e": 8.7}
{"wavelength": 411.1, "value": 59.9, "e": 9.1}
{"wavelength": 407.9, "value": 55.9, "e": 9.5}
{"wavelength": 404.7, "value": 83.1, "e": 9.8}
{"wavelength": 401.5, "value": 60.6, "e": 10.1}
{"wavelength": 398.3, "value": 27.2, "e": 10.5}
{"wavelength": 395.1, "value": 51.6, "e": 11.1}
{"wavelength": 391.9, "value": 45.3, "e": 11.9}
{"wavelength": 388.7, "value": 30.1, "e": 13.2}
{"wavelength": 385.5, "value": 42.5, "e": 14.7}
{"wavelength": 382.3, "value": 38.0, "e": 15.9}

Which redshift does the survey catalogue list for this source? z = 0.08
